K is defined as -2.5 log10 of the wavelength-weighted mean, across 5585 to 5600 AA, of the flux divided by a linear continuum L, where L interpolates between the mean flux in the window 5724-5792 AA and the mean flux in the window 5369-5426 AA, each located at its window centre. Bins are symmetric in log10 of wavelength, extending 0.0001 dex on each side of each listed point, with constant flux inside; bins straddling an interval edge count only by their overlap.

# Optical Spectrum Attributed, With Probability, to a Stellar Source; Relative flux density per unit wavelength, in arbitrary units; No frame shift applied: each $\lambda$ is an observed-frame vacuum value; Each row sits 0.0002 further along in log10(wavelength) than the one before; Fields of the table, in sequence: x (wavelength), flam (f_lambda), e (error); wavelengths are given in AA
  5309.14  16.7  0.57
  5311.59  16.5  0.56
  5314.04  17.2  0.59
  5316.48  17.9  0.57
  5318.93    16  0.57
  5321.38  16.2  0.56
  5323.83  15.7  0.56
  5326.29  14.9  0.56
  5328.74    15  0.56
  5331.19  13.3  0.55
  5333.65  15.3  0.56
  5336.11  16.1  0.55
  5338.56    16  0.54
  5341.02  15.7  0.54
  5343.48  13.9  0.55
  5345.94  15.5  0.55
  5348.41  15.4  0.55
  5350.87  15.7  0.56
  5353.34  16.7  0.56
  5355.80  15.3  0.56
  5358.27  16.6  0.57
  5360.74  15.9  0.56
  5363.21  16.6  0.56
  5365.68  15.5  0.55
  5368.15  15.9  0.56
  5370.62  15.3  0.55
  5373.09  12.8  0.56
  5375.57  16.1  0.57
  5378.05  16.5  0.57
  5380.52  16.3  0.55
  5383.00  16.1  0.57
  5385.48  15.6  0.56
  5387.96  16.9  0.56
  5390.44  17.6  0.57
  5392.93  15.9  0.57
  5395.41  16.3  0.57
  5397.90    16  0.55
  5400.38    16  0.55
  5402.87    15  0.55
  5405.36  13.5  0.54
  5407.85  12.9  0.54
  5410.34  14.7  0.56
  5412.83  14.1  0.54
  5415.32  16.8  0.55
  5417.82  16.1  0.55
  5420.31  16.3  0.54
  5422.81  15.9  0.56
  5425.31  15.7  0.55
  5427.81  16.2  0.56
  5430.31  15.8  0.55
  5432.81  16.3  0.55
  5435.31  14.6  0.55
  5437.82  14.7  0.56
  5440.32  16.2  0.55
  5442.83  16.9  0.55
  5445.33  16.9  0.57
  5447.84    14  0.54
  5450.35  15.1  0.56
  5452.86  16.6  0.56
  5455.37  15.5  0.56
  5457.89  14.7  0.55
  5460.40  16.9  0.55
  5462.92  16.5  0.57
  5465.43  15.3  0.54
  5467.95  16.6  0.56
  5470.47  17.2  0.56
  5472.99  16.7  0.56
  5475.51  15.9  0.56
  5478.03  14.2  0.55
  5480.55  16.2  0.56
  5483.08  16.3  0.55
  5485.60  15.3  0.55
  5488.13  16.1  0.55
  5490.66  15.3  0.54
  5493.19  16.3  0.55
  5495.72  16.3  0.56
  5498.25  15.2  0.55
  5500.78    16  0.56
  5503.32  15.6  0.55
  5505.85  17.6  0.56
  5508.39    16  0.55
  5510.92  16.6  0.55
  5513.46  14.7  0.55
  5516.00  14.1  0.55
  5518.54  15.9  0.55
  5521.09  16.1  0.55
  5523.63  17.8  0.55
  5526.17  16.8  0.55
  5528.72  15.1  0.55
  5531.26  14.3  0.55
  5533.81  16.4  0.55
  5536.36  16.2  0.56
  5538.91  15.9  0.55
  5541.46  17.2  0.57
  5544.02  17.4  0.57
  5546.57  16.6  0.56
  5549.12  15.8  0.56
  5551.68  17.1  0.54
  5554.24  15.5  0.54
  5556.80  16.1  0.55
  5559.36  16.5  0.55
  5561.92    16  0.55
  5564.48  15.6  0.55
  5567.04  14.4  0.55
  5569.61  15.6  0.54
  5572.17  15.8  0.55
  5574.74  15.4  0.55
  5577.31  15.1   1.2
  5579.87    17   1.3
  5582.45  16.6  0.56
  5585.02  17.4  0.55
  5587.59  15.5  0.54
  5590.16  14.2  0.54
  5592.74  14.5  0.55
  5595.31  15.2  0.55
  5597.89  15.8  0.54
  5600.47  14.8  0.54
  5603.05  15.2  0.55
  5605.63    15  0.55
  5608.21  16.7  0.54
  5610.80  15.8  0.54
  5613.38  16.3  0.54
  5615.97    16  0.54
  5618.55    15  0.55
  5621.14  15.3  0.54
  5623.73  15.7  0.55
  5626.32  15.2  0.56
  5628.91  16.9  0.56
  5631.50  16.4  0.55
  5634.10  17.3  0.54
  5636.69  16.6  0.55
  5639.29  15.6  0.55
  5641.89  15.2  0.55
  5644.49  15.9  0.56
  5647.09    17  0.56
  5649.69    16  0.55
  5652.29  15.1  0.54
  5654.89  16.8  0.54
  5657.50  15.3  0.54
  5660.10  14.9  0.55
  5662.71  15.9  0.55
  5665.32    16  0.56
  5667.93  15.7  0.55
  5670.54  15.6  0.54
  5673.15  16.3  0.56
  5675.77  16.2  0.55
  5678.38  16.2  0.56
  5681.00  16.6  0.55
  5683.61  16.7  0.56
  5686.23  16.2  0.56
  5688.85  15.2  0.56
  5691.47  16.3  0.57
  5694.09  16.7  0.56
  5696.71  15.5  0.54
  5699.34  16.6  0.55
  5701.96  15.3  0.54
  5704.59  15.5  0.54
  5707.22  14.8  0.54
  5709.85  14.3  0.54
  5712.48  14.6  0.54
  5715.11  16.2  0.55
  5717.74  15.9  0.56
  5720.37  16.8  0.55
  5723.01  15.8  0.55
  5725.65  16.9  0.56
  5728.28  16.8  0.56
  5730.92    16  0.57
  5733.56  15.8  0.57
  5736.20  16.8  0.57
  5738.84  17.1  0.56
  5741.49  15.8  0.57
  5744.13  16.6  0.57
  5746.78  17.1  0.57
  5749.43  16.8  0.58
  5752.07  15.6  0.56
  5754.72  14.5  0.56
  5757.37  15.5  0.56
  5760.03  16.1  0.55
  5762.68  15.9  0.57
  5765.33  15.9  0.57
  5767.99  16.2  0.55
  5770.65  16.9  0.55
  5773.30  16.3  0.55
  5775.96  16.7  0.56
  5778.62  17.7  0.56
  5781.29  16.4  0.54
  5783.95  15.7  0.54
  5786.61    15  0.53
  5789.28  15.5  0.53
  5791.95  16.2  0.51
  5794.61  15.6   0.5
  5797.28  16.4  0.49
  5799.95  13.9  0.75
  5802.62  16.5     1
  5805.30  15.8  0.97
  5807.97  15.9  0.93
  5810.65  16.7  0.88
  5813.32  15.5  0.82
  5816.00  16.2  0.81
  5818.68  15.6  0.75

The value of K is 0.05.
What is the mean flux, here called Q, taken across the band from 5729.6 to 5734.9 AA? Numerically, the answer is 15.9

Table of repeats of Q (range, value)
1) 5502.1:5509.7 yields 16.4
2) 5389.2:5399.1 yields 16.4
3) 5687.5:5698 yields 15.9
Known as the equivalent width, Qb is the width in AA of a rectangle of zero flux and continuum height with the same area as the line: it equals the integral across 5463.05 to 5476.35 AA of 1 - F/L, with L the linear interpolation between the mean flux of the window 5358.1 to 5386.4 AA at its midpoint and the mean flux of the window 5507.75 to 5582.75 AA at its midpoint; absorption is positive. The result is -0.4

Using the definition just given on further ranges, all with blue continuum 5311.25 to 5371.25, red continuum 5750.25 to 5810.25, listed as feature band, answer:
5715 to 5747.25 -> -1.0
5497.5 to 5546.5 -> -0.7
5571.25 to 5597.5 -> 0.3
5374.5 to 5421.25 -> 0.2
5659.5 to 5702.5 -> -0.3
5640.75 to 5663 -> 0.1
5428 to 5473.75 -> -0.3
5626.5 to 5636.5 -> -0.5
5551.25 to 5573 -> 0.1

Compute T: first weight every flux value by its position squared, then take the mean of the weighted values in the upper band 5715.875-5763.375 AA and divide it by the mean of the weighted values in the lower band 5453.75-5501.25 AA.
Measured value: 1.12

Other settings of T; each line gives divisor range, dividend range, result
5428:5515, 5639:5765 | 1.09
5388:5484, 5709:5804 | 1.14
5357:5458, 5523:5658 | 1.09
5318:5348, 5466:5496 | 1.11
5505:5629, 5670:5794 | 1.07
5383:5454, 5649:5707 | 1.12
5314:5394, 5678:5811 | 1.17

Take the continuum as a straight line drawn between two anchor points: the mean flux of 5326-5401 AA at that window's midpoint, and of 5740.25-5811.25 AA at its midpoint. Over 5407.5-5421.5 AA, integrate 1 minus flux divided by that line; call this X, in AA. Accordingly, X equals 0.41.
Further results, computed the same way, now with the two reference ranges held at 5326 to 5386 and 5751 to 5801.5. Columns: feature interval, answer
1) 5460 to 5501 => -0.9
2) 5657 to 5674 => 0.1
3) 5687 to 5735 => 0.0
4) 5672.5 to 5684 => -0.4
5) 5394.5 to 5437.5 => 0.5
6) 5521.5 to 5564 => -1.6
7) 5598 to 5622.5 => 0.3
